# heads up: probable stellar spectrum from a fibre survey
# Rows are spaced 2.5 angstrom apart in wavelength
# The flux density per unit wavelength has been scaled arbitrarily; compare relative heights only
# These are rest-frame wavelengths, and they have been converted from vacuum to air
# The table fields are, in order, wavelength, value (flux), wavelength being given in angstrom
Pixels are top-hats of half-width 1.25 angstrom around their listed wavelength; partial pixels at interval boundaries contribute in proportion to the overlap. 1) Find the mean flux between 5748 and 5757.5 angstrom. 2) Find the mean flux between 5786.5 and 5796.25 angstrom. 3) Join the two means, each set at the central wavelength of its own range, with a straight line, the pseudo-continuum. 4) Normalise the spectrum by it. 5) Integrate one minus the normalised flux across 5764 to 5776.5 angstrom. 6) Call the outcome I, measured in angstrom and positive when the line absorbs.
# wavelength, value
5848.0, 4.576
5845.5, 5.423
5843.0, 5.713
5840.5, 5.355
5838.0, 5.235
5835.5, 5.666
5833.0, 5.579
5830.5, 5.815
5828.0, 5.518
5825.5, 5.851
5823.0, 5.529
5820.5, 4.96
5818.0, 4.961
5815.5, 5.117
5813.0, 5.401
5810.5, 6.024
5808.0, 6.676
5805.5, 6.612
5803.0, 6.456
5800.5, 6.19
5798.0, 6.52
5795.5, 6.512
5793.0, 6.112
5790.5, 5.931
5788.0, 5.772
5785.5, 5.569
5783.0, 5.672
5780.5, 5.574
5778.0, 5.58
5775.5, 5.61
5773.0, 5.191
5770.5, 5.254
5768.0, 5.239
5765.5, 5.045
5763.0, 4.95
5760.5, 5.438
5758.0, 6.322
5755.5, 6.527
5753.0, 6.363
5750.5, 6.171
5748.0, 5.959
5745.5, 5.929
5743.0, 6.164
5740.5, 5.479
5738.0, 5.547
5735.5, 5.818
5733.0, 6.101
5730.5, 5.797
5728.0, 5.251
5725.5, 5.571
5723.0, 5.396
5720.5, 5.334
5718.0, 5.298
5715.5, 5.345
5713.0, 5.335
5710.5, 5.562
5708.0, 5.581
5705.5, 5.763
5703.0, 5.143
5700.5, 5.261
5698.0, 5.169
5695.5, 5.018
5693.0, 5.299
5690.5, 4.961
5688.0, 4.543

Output 1.9 angstrom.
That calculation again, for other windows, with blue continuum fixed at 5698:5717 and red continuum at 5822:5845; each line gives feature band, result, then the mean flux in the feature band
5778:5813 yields -3.49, 6.08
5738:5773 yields -1.64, 5.73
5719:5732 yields -0.11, 5.48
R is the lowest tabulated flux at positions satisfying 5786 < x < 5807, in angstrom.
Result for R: 5.772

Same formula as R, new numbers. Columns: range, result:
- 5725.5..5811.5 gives 4.95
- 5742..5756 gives 5.929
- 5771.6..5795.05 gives 5.191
